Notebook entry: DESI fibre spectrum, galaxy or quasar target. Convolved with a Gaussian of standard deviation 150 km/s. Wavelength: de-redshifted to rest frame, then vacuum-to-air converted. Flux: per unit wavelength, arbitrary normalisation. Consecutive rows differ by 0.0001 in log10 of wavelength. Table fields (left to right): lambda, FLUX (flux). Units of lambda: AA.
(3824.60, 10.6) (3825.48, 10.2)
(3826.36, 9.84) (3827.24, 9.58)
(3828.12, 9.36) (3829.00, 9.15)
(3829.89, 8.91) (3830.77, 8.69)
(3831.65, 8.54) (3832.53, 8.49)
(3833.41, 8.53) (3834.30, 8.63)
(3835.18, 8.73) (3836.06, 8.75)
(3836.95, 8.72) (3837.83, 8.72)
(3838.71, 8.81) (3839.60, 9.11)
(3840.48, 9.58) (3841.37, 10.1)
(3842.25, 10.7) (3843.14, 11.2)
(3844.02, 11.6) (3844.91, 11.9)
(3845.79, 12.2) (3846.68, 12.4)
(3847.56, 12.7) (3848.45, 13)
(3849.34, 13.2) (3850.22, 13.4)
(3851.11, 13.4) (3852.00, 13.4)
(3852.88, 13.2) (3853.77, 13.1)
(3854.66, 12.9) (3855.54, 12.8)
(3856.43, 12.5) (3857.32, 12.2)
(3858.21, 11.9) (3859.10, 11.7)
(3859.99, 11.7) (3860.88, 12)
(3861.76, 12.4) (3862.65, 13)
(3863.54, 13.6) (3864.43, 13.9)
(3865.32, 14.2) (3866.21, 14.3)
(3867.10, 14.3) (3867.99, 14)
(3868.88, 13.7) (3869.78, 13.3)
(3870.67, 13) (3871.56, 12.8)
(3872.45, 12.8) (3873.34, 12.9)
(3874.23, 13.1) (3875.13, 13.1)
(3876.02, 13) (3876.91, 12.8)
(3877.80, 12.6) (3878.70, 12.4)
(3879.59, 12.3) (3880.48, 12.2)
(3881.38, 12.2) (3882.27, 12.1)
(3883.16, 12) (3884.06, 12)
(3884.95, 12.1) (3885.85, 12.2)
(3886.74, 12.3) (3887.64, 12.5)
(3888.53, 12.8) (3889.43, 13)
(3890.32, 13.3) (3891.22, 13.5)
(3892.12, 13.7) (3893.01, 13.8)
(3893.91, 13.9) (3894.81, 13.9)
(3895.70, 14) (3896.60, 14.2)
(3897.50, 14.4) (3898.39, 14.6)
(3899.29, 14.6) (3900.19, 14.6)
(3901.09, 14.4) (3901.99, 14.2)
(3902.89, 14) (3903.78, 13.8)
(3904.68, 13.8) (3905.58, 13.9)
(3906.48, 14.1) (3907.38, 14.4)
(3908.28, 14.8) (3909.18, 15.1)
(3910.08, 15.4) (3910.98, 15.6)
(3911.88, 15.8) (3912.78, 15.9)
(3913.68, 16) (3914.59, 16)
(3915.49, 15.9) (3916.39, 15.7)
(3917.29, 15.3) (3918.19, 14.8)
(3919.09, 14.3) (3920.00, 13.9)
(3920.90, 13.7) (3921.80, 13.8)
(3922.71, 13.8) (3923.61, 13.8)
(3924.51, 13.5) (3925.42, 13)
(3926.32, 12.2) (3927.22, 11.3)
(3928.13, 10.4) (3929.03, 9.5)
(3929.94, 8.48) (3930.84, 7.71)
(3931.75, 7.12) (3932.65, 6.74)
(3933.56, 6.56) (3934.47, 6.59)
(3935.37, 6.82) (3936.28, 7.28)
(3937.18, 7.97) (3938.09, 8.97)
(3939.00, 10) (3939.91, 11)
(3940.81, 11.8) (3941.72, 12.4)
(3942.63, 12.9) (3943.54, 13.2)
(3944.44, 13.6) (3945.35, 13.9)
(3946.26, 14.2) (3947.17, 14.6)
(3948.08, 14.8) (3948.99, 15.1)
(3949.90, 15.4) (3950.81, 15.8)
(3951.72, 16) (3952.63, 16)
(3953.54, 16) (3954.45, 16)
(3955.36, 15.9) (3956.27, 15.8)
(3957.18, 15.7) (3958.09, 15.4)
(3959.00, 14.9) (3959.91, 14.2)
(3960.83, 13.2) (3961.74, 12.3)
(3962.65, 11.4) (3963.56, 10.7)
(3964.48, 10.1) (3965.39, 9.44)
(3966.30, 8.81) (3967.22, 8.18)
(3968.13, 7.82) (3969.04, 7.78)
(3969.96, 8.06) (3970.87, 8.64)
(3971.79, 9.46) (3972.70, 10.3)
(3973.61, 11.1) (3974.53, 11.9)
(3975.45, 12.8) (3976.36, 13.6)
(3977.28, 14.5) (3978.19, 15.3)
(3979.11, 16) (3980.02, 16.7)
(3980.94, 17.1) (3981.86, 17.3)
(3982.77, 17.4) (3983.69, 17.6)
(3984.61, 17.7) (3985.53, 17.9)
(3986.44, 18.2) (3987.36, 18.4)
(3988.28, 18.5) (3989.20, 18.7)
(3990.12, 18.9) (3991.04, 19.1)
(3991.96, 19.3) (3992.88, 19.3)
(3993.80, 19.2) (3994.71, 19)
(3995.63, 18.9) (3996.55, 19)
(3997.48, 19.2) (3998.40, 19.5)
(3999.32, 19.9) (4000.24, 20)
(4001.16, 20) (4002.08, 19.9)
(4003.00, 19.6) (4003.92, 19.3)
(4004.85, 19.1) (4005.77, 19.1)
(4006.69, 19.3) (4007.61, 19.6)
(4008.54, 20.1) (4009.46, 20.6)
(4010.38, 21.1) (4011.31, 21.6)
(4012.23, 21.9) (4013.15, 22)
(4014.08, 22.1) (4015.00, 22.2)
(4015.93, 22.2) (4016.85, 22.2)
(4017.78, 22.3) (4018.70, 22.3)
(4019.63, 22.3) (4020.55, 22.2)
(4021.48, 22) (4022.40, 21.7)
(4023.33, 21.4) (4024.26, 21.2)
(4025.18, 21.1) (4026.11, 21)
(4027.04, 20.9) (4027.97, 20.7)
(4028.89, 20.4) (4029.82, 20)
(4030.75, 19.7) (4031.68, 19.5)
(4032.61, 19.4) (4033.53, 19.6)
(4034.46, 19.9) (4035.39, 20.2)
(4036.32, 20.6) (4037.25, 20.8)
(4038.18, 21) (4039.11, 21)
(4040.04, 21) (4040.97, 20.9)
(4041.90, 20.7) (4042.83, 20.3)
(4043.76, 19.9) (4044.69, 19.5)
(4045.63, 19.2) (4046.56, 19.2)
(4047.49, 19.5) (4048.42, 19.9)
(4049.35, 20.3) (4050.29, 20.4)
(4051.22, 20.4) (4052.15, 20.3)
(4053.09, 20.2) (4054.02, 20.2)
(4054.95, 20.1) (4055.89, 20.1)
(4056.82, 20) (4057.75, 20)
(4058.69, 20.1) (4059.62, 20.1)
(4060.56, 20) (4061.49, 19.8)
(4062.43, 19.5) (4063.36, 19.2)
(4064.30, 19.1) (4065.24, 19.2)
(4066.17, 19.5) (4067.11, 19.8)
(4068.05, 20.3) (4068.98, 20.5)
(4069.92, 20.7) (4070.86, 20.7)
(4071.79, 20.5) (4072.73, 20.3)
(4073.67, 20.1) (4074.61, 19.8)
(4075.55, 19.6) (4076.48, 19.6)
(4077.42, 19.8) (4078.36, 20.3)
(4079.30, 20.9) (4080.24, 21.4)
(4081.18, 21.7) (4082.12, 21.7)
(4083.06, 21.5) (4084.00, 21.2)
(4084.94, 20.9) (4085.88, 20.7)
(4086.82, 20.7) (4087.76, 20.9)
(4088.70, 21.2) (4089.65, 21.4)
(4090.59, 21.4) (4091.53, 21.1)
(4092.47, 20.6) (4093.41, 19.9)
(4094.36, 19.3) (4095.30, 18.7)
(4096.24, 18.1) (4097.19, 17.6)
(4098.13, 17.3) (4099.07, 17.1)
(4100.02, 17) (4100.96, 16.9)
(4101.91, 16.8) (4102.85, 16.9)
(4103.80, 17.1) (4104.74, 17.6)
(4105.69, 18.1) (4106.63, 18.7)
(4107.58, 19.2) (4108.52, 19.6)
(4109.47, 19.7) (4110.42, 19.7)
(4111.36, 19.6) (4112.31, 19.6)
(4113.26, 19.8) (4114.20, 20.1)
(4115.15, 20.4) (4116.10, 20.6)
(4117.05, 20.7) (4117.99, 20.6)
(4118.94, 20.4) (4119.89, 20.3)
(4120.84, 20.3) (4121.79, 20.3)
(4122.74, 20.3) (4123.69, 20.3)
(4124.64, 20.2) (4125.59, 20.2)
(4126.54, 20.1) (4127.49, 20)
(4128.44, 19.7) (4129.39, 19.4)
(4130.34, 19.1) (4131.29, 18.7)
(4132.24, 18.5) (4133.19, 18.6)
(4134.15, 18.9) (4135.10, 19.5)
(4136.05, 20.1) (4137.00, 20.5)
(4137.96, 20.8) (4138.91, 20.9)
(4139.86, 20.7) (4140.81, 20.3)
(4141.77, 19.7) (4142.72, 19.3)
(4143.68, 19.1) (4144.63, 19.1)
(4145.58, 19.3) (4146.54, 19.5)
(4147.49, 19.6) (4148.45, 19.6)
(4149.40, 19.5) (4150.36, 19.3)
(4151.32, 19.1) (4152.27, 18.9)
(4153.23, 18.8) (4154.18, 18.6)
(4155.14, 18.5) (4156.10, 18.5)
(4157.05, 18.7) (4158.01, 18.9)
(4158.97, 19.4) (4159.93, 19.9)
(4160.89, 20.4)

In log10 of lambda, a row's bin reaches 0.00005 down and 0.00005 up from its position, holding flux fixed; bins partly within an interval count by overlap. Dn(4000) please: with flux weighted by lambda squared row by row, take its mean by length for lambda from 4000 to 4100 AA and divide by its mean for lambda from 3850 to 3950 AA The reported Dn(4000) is 1.7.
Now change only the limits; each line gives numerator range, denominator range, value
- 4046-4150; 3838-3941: 1.74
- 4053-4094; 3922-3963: 1.77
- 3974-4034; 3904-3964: 1.54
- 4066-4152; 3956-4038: 1.18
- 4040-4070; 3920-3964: 1.71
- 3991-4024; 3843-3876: 1.72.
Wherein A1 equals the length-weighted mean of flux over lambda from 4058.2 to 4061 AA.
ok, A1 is 20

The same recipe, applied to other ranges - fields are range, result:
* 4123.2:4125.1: 20.2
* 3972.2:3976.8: 11.9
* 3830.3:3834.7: 8.58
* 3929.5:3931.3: 8.09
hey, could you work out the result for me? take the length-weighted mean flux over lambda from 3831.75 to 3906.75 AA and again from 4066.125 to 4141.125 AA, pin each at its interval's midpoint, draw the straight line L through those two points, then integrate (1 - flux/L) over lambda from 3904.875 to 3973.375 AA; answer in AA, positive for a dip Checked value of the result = 9.90 AA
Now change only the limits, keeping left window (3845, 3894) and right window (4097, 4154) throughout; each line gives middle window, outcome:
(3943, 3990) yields 4.0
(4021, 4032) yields -2.6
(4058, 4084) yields -3.3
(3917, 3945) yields 6.6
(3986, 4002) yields -3.1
